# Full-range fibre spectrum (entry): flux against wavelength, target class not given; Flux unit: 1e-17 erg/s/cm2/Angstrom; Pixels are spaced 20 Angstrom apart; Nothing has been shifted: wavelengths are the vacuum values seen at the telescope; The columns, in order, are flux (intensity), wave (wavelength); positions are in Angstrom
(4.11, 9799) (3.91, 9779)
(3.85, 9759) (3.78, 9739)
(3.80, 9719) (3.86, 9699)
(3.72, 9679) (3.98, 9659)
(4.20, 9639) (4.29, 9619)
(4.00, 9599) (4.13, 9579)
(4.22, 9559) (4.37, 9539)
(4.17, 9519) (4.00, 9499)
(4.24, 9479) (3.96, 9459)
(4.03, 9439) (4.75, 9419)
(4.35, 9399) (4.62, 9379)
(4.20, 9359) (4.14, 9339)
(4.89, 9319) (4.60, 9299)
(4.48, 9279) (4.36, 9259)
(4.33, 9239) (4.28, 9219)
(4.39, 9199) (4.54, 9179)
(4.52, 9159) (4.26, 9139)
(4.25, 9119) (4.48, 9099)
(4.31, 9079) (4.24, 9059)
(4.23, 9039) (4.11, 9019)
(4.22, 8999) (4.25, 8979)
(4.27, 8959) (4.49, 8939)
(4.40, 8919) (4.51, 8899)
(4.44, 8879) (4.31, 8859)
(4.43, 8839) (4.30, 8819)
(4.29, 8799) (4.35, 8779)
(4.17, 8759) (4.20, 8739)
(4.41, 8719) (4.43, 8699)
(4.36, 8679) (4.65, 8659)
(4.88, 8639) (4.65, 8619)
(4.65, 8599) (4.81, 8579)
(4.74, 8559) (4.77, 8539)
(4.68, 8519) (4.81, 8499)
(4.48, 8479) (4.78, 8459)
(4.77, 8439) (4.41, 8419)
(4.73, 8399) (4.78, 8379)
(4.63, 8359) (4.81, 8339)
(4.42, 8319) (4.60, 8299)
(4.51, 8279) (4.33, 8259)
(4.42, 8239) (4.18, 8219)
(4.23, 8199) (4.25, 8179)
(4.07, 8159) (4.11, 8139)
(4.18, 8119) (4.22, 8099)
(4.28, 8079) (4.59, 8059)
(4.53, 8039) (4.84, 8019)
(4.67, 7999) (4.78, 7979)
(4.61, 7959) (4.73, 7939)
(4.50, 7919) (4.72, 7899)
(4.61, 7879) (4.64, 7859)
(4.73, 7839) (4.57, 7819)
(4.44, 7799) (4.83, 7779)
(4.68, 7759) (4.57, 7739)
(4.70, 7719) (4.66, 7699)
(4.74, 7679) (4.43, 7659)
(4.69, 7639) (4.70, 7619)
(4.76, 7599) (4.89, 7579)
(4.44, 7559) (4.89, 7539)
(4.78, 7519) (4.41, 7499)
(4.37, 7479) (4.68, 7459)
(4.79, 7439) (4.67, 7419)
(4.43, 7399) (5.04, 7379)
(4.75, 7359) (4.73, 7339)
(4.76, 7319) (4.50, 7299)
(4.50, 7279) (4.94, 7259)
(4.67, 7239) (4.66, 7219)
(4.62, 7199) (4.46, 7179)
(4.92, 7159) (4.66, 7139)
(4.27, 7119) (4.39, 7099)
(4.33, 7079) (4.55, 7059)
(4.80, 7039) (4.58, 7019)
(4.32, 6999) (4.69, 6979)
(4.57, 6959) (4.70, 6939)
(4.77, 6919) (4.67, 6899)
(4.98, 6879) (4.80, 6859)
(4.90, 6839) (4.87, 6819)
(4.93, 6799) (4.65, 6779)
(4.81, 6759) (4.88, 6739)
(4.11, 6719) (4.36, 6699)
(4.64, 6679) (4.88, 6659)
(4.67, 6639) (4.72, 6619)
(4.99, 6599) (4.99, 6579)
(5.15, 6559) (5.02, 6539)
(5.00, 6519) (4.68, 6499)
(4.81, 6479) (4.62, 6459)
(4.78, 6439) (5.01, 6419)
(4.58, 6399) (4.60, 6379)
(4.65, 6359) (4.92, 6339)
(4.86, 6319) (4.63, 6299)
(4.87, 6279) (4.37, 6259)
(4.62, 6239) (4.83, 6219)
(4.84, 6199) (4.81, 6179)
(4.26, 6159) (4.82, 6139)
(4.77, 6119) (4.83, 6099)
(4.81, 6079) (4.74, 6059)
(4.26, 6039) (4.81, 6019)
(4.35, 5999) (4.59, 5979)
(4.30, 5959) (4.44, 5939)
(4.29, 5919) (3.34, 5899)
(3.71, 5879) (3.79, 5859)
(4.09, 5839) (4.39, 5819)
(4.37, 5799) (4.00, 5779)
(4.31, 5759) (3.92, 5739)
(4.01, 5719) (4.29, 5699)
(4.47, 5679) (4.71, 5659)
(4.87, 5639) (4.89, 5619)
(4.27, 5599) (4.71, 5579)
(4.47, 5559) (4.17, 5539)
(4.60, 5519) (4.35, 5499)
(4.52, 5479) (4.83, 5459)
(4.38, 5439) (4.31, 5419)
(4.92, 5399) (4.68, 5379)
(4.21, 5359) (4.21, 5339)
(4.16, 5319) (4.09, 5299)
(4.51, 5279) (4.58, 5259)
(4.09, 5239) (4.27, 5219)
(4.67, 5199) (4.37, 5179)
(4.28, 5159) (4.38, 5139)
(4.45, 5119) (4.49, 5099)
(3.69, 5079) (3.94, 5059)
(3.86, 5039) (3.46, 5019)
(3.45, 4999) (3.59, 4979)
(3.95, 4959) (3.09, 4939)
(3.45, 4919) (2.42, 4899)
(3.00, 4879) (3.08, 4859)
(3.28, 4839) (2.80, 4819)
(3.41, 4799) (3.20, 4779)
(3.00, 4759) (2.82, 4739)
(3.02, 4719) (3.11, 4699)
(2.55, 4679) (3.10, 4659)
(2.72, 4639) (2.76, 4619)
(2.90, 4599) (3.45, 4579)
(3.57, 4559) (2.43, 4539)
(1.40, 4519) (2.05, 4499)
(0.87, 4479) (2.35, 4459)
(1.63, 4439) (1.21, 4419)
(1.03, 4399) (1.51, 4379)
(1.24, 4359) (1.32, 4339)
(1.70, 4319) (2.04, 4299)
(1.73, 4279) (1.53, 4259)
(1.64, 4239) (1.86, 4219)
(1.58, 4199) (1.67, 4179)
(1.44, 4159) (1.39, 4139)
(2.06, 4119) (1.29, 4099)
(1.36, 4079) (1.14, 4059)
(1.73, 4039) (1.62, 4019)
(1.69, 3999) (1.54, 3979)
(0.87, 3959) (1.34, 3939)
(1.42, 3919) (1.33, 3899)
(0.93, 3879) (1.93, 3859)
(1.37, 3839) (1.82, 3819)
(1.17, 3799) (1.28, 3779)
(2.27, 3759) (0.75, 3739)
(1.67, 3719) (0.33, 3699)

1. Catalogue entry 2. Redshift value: 0.14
